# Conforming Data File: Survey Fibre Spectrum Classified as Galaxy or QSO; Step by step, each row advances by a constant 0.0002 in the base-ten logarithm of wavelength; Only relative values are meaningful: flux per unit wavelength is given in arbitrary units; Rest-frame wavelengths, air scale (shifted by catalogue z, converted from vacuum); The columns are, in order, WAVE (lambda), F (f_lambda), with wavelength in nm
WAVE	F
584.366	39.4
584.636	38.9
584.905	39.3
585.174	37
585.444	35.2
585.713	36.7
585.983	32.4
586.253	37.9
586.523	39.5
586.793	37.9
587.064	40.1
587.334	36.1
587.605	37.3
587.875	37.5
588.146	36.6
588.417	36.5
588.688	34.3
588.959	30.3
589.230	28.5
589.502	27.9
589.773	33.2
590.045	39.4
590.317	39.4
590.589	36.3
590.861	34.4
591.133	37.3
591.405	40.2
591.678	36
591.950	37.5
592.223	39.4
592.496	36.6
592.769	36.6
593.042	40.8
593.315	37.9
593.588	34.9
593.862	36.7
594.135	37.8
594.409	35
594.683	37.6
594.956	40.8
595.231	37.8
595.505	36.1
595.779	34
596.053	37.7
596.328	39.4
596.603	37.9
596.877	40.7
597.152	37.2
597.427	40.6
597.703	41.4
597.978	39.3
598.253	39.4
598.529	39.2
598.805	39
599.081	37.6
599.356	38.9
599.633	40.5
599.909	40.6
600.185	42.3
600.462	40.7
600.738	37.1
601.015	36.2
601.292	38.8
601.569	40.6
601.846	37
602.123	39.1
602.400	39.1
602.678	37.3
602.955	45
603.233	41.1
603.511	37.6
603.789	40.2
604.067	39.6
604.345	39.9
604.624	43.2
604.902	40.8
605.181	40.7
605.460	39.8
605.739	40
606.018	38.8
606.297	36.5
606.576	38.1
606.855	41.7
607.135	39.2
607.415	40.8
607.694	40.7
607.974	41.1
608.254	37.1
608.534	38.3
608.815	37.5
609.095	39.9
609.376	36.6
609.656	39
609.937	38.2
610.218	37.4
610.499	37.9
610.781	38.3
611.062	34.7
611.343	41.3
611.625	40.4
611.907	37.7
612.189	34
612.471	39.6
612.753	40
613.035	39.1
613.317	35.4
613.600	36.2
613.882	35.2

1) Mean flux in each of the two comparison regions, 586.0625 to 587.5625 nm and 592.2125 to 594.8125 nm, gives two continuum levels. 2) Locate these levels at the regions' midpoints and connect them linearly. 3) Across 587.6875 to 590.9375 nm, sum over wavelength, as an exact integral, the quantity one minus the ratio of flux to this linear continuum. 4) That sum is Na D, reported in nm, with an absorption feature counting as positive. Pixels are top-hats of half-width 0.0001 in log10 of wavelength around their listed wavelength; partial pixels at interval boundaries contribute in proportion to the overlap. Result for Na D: 0.27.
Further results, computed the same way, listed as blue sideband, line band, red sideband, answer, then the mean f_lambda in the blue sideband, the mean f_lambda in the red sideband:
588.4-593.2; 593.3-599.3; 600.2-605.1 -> -0.08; 35.8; 39.7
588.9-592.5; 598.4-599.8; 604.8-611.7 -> -0.07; 35.5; 39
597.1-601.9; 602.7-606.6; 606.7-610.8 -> -0.10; 39.3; 38.9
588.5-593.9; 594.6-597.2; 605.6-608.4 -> -0.07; 35.9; 39.4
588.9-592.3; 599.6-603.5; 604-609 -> -0.13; 35.4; 39.7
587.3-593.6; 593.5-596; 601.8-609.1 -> 0.02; 36.1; 39.7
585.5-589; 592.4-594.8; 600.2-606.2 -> 0.04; 36.5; 39.7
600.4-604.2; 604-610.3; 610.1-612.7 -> -0.13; 39.2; 38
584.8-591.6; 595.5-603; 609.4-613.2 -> -0.39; 36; 38.2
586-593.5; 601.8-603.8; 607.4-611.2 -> -0.10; 36.4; 38.3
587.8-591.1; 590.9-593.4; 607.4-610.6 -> -0.20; 34.6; 38.6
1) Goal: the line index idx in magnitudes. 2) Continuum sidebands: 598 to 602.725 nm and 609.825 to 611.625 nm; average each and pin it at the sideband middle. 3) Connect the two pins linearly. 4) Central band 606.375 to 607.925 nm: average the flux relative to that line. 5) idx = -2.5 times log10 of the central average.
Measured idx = -0.04 mag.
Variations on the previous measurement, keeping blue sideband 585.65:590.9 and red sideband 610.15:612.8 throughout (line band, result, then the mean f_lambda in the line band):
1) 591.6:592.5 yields -0.046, 37.6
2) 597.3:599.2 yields -0.081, 39.5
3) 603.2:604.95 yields -0.084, 40.3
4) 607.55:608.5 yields -0.051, 39.5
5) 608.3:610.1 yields -0.010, 38.2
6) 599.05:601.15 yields -0.070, 39.3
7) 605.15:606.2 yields -0.060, 39.6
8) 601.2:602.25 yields -0.053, 38.9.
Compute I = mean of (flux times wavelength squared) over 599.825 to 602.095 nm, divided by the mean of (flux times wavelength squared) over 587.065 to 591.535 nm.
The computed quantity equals 1.15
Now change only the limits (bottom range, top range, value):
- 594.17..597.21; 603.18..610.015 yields 1.09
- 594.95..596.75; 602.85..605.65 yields 1.12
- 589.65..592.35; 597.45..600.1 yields 1.09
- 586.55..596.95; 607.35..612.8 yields 1.11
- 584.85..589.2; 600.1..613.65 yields 1.15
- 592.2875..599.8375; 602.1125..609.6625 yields 1.07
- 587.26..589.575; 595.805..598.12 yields 1.18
